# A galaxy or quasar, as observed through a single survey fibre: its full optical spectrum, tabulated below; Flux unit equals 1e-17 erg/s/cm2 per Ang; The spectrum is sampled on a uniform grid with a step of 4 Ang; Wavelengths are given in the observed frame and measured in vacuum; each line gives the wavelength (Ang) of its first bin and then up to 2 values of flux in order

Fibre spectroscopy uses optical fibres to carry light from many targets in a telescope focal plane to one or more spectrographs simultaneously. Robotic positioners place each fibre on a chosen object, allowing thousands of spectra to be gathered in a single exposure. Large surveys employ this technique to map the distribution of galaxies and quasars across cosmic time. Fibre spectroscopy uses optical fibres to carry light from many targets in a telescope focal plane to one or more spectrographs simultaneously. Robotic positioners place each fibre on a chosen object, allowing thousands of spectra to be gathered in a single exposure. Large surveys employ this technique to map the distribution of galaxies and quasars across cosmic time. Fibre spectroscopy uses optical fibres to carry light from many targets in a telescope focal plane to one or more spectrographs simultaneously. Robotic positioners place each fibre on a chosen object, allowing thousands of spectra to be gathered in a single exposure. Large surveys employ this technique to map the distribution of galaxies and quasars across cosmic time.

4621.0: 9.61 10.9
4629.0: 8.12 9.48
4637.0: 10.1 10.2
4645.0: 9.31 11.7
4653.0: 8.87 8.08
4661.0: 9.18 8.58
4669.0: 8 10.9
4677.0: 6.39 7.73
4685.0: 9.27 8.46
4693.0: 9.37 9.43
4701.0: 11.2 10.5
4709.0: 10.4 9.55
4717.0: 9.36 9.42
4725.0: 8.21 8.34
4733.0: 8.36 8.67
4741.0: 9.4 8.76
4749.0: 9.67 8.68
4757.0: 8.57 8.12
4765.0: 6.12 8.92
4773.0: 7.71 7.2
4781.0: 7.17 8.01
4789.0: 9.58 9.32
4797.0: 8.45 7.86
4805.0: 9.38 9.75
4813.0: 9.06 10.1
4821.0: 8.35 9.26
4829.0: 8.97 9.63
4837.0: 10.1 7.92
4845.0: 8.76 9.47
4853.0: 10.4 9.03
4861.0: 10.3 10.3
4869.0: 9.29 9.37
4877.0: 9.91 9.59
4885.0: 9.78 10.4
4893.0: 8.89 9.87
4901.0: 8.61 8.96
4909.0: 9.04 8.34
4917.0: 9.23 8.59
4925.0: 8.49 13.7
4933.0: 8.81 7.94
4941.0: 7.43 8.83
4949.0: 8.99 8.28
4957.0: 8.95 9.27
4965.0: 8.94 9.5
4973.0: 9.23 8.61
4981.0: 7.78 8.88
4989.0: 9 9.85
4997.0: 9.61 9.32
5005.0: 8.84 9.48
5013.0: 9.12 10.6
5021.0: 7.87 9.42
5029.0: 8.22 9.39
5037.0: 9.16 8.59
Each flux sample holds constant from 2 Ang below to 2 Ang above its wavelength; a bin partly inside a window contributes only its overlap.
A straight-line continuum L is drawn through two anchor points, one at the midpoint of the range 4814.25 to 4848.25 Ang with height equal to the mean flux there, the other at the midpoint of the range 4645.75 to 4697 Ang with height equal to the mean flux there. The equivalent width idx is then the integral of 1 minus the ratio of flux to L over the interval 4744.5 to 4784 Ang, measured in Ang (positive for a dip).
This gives 4.3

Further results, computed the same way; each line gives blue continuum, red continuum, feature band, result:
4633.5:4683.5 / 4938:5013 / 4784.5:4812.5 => 0.18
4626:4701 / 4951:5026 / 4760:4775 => 2.36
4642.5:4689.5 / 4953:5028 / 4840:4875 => -1.77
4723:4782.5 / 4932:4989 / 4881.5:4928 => -3.54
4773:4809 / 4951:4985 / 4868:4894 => -3.09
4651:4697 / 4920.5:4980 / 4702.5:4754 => -2.83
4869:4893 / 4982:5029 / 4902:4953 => 2.76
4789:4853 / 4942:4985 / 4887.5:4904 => -0.76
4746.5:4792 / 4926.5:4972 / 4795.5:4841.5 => -3.59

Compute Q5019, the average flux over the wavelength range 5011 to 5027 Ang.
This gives 9.25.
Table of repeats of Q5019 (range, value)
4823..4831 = 9.12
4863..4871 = 9.79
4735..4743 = 9.04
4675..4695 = 8.24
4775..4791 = 7.99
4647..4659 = 9.55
